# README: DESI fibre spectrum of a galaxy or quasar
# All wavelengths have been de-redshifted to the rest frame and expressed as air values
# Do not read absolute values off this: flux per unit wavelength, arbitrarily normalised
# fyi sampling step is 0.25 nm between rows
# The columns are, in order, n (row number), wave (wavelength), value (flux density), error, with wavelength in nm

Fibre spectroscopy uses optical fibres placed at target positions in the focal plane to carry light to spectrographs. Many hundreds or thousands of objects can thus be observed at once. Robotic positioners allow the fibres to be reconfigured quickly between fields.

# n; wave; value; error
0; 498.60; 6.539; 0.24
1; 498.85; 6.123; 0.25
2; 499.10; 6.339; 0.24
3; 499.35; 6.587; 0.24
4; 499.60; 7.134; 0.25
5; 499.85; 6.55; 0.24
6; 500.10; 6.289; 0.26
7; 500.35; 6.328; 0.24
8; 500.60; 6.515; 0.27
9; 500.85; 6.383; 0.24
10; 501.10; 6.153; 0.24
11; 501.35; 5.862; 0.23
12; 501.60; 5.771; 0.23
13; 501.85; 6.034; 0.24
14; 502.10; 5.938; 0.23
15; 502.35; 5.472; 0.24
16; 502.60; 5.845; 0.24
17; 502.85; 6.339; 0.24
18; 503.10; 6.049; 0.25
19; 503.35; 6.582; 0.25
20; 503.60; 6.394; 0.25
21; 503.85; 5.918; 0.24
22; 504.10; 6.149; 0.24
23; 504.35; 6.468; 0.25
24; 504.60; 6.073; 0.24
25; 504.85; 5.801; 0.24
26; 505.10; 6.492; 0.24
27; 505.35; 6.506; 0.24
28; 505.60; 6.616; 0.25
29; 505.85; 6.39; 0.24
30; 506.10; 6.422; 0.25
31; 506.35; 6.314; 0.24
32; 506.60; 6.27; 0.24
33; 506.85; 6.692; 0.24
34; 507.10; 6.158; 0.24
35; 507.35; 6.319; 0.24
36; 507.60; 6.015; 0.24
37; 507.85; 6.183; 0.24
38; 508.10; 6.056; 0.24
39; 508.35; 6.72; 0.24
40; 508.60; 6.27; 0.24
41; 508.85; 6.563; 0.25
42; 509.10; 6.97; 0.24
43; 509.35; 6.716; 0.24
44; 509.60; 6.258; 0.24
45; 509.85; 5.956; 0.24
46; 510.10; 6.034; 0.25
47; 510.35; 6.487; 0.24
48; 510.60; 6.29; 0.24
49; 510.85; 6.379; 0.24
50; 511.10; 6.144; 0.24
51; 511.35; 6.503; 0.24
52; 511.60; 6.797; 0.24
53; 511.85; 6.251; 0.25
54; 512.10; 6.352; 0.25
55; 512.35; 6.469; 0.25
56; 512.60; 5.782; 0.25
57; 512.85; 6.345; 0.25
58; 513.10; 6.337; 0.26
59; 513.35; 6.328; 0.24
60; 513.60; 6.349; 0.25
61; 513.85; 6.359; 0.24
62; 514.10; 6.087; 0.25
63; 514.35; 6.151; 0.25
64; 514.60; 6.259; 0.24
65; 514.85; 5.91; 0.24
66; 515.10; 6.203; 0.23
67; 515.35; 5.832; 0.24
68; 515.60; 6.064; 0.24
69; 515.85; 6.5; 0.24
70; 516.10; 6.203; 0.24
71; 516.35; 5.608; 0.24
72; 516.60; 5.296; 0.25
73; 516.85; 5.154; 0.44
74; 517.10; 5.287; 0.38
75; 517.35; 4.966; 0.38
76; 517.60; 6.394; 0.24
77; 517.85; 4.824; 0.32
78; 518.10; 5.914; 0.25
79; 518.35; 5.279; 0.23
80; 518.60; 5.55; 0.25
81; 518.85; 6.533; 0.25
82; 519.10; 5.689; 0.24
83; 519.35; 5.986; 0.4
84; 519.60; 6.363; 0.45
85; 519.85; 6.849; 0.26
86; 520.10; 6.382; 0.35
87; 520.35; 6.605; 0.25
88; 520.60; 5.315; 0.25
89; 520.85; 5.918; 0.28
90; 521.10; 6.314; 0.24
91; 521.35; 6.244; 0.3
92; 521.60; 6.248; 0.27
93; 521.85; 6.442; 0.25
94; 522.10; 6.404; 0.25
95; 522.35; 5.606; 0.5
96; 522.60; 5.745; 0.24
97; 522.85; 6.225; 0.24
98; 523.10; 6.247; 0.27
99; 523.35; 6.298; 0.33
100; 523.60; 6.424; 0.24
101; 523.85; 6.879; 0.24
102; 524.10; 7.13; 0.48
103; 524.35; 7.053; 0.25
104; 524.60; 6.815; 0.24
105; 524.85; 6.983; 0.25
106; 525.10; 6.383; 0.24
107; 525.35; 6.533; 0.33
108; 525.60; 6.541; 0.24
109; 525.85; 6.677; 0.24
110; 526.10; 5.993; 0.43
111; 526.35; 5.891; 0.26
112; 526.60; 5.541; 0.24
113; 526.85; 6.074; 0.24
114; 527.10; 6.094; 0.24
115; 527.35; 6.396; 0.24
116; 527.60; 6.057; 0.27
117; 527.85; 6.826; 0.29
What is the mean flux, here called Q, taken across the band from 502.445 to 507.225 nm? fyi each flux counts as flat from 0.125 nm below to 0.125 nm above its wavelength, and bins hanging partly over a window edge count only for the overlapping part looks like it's 6.28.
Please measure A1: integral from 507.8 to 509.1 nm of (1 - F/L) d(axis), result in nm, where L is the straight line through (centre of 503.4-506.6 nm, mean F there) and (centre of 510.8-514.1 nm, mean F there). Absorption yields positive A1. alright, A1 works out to -0.02 nm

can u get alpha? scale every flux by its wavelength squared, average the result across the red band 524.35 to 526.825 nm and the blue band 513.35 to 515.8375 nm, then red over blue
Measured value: 1.1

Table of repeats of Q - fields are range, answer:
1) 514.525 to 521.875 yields 5.93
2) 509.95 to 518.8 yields 6.02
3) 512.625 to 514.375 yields 6.26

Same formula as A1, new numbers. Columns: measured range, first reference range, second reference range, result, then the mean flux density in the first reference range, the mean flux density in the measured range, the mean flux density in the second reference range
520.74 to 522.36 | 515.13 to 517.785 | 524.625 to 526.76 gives -0.04 nm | 5.73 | 6.21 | 6.34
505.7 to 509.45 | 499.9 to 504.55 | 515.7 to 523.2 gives -0.20 nm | 6.14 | 6.4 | 5.94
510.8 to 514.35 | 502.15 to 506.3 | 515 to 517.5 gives -0.27 nm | 6.22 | 6.31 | 5.71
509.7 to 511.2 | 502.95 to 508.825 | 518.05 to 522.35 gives 0.01 nm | 6.3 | 6.22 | 6.11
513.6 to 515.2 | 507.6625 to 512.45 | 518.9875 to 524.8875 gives 0.05 nm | 6.38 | 6.18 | 6.33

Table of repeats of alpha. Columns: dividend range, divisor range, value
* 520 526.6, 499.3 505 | 1.11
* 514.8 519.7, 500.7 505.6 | 0.99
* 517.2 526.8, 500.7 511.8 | 1.05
